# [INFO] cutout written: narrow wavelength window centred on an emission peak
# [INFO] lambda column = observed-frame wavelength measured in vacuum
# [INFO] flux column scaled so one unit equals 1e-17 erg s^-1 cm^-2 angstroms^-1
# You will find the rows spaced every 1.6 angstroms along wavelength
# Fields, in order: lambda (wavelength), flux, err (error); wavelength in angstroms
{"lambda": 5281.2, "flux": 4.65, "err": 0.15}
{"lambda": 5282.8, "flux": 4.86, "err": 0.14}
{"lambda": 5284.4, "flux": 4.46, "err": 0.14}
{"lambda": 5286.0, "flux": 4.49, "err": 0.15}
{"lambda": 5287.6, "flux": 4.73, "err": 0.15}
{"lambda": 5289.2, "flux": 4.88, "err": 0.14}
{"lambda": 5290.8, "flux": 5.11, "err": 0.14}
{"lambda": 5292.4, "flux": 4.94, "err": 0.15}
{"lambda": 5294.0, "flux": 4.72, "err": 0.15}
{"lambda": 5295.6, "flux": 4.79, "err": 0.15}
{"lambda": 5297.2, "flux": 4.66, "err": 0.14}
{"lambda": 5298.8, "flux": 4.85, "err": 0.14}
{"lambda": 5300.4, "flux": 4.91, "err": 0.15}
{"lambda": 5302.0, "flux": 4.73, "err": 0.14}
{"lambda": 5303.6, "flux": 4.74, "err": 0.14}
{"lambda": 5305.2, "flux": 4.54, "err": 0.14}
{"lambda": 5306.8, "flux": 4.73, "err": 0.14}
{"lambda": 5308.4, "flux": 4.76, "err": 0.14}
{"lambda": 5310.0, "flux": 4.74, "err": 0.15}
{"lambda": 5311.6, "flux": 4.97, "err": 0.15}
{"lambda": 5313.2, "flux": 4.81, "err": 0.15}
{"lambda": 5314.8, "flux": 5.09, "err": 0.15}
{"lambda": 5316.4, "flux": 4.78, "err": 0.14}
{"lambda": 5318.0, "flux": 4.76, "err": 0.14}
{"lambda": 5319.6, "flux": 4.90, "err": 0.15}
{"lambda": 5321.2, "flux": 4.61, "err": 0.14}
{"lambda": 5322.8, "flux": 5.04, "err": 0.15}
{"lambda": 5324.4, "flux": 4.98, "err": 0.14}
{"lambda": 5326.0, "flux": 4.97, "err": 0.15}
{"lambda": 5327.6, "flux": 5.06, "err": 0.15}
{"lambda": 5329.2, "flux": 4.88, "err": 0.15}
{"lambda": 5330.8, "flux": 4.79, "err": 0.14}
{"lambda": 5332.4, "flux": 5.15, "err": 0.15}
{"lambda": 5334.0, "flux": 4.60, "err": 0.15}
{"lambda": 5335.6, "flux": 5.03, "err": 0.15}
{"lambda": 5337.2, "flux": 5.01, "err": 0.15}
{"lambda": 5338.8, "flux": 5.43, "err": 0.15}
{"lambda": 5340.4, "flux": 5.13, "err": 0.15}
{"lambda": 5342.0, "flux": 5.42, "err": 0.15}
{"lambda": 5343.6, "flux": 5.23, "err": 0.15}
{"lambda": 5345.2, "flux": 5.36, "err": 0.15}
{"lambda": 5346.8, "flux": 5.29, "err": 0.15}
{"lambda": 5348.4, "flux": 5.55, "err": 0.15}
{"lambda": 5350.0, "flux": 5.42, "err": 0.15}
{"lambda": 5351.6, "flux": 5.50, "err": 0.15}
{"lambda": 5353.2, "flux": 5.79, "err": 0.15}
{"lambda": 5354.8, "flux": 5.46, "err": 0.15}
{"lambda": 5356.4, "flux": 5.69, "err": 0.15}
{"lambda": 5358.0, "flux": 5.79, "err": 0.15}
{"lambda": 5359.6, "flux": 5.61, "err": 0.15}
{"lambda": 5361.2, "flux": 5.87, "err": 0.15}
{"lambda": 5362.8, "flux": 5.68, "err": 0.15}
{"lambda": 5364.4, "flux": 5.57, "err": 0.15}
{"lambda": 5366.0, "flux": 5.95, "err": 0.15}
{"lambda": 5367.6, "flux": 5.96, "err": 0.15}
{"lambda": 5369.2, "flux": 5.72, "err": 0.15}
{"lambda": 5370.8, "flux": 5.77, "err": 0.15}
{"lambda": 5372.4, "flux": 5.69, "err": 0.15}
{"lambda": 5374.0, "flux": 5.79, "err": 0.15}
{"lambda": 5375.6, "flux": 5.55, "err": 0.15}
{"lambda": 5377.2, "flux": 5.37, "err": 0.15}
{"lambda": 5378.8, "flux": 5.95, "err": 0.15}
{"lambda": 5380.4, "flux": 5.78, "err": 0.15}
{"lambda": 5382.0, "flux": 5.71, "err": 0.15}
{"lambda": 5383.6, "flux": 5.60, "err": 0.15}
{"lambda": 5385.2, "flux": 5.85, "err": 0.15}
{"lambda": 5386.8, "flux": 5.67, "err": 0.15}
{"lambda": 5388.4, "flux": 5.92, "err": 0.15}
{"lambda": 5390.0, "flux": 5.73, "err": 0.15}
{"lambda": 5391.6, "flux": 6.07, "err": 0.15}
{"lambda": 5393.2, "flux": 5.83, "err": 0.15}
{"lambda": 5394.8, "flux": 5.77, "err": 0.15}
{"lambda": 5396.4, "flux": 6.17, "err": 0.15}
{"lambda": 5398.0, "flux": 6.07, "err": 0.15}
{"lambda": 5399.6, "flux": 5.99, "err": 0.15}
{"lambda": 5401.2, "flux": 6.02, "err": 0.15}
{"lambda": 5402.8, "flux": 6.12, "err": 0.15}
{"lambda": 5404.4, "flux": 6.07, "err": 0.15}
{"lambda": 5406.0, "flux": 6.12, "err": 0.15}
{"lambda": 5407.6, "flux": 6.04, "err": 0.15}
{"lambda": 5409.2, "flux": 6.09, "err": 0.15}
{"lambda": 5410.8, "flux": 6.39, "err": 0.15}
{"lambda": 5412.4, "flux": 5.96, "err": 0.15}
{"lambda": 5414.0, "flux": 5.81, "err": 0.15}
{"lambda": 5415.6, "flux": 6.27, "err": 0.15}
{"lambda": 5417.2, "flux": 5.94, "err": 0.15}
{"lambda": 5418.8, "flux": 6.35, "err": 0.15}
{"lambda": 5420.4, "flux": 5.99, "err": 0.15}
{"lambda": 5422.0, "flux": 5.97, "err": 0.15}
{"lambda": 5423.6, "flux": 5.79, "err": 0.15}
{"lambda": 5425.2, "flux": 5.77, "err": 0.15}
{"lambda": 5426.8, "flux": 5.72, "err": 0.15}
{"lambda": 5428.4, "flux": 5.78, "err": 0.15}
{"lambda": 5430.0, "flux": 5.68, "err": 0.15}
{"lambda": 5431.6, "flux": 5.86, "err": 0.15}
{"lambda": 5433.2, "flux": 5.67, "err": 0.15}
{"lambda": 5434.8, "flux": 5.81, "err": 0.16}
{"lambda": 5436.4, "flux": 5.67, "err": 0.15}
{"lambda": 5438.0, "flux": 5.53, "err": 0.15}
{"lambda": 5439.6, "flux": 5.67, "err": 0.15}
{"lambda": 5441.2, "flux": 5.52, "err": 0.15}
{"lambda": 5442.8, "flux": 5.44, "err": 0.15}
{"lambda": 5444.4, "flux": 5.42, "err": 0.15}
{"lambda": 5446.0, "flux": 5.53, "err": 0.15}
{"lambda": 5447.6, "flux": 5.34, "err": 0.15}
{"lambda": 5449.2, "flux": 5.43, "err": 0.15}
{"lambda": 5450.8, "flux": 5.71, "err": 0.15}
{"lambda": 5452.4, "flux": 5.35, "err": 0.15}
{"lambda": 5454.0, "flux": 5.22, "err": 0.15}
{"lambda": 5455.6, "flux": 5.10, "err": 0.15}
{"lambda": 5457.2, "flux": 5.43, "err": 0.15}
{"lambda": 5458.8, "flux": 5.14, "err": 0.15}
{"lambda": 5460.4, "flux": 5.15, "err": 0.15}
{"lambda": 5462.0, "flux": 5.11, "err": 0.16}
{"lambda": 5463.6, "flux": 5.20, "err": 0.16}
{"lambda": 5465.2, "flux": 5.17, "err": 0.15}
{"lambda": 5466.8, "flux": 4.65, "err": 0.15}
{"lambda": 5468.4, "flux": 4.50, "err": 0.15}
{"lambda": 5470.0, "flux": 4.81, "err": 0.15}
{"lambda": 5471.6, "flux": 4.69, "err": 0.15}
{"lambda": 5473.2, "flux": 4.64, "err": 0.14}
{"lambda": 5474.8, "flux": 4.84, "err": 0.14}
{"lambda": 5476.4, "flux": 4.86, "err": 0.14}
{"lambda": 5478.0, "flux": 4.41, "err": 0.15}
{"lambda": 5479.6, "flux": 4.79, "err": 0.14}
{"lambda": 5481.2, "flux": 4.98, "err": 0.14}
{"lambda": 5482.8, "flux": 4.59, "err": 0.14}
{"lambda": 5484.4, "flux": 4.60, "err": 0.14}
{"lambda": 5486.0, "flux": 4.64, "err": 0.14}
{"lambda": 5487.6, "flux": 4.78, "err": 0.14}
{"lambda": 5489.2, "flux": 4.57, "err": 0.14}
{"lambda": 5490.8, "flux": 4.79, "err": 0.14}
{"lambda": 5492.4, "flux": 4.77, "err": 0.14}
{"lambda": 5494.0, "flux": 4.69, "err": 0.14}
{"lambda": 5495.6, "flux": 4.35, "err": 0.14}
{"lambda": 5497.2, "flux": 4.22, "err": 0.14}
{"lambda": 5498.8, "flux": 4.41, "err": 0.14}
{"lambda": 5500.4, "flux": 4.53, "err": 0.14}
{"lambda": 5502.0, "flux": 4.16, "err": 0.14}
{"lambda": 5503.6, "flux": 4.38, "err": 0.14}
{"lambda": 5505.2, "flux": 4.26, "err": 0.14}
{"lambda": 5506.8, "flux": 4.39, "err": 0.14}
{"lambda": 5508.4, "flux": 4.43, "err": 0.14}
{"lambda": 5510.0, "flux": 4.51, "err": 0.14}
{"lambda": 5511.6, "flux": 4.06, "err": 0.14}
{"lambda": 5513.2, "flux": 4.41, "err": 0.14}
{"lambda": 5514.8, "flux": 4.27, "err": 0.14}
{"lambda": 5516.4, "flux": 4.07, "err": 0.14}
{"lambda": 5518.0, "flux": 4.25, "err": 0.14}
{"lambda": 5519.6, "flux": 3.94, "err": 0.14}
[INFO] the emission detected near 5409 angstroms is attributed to C III]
